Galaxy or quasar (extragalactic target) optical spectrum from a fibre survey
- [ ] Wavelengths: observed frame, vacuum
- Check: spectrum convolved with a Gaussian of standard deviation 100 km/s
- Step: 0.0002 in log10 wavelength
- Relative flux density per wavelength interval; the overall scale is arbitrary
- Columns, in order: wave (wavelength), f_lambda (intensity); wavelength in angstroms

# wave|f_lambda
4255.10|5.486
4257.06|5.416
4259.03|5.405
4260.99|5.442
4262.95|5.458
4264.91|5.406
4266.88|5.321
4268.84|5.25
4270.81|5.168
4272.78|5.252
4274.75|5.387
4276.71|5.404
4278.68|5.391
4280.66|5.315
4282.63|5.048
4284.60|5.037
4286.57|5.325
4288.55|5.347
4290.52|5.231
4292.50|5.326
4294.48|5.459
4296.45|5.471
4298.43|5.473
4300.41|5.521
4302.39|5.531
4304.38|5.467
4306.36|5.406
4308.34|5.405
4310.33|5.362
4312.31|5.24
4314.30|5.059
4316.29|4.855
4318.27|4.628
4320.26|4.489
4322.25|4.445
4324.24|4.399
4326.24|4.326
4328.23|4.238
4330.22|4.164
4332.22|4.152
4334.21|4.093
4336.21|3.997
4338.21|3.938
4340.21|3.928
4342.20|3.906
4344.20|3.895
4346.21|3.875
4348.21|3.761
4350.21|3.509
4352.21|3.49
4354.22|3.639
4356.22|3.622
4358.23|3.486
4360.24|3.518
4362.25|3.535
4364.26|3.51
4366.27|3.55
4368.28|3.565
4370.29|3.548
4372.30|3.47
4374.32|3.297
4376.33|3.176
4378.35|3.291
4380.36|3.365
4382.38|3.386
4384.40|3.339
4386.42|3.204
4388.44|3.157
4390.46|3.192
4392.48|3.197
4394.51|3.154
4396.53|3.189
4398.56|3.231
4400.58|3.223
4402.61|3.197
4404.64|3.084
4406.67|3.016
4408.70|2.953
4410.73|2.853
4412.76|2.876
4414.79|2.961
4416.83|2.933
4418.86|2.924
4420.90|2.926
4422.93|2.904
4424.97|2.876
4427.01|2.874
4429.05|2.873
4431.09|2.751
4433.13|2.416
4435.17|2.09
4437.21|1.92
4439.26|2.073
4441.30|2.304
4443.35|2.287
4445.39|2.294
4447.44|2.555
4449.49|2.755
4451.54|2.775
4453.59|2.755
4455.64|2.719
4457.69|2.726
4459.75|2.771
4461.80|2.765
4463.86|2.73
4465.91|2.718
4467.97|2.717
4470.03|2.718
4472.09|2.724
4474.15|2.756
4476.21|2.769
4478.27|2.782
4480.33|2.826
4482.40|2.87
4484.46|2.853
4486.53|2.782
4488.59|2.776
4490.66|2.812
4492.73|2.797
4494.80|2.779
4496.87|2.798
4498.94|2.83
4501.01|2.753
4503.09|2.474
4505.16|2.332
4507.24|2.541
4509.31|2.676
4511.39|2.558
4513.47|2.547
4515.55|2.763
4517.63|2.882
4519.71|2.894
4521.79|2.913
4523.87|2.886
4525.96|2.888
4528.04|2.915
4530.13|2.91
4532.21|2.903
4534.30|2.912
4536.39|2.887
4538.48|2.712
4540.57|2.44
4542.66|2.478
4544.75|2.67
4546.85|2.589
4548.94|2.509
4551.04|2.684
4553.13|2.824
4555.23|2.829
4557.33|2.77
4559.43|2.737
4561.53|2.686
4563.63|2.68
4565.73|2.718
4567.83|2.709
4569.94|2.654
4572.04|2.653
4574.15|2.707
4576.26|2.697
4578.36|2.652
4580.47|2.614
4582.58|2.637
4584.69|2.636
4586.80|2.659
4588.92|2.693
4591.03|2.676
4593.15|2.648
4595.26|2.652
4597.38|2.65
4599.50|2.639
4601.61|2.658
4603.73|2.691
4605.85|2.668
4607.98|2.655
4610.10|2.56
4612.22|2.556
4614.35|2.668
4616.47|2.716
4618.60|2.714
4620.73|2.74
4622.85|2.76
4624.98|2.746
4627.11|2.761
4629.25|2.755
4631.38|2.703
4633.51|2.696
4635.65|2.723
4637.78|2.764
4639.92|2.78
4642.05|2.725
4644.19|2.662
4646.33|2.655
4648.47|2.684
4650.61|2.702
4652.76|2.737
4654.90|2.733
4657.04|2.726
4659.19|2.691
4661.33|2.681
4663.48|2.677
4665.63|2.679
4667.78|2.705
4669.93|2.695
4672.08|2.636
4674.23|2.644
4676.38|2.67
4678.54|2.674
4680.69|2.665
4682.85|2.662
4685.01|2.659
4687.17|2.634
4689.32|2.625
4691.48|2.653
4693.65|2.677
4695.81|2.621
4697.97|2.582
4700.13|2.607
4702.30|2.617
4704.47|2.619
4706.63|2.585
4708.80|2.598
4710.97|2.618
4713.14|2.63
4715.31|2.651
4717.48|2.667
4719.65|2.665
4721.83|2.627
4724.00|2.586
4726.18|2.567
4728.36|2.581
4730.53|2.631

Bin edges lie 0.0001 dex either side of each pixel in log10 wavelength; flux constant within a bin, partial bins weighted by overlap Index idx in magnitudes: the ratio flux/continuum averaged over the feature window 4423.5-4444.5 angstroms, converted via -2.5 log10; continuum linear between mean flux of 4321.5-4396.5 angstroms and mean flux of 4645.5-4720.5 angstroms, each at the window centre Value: 0.360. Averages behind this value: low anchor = 3.65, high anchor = 2.66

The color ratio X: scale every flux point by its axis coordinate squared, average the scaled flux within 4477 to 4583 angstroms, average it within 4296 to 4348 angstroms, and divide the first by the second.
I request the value 0.6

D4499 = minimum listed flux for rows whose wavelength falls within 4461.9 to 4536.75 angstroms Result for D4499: 2.332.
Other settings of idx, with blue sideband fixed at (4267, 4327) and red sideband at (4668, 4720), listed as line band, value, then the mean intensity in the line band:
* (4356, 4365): 0.328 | 3.52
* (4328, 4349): 0.225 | 3.99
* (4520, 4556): 0.298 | 2.76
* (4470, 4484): 0.399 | 2.79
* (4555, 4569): 0.266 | 2.73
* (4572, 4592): 0.251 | 2.66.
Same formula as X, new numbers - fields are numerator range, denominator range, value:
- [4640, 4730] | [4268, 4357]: 0.66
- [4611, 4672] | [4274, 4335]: 0.63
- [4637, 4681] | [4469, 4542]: 1.04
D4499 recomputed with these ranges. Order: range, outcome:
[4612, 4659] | 2.556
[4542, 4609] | 2.478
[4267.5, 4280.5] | 5.168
